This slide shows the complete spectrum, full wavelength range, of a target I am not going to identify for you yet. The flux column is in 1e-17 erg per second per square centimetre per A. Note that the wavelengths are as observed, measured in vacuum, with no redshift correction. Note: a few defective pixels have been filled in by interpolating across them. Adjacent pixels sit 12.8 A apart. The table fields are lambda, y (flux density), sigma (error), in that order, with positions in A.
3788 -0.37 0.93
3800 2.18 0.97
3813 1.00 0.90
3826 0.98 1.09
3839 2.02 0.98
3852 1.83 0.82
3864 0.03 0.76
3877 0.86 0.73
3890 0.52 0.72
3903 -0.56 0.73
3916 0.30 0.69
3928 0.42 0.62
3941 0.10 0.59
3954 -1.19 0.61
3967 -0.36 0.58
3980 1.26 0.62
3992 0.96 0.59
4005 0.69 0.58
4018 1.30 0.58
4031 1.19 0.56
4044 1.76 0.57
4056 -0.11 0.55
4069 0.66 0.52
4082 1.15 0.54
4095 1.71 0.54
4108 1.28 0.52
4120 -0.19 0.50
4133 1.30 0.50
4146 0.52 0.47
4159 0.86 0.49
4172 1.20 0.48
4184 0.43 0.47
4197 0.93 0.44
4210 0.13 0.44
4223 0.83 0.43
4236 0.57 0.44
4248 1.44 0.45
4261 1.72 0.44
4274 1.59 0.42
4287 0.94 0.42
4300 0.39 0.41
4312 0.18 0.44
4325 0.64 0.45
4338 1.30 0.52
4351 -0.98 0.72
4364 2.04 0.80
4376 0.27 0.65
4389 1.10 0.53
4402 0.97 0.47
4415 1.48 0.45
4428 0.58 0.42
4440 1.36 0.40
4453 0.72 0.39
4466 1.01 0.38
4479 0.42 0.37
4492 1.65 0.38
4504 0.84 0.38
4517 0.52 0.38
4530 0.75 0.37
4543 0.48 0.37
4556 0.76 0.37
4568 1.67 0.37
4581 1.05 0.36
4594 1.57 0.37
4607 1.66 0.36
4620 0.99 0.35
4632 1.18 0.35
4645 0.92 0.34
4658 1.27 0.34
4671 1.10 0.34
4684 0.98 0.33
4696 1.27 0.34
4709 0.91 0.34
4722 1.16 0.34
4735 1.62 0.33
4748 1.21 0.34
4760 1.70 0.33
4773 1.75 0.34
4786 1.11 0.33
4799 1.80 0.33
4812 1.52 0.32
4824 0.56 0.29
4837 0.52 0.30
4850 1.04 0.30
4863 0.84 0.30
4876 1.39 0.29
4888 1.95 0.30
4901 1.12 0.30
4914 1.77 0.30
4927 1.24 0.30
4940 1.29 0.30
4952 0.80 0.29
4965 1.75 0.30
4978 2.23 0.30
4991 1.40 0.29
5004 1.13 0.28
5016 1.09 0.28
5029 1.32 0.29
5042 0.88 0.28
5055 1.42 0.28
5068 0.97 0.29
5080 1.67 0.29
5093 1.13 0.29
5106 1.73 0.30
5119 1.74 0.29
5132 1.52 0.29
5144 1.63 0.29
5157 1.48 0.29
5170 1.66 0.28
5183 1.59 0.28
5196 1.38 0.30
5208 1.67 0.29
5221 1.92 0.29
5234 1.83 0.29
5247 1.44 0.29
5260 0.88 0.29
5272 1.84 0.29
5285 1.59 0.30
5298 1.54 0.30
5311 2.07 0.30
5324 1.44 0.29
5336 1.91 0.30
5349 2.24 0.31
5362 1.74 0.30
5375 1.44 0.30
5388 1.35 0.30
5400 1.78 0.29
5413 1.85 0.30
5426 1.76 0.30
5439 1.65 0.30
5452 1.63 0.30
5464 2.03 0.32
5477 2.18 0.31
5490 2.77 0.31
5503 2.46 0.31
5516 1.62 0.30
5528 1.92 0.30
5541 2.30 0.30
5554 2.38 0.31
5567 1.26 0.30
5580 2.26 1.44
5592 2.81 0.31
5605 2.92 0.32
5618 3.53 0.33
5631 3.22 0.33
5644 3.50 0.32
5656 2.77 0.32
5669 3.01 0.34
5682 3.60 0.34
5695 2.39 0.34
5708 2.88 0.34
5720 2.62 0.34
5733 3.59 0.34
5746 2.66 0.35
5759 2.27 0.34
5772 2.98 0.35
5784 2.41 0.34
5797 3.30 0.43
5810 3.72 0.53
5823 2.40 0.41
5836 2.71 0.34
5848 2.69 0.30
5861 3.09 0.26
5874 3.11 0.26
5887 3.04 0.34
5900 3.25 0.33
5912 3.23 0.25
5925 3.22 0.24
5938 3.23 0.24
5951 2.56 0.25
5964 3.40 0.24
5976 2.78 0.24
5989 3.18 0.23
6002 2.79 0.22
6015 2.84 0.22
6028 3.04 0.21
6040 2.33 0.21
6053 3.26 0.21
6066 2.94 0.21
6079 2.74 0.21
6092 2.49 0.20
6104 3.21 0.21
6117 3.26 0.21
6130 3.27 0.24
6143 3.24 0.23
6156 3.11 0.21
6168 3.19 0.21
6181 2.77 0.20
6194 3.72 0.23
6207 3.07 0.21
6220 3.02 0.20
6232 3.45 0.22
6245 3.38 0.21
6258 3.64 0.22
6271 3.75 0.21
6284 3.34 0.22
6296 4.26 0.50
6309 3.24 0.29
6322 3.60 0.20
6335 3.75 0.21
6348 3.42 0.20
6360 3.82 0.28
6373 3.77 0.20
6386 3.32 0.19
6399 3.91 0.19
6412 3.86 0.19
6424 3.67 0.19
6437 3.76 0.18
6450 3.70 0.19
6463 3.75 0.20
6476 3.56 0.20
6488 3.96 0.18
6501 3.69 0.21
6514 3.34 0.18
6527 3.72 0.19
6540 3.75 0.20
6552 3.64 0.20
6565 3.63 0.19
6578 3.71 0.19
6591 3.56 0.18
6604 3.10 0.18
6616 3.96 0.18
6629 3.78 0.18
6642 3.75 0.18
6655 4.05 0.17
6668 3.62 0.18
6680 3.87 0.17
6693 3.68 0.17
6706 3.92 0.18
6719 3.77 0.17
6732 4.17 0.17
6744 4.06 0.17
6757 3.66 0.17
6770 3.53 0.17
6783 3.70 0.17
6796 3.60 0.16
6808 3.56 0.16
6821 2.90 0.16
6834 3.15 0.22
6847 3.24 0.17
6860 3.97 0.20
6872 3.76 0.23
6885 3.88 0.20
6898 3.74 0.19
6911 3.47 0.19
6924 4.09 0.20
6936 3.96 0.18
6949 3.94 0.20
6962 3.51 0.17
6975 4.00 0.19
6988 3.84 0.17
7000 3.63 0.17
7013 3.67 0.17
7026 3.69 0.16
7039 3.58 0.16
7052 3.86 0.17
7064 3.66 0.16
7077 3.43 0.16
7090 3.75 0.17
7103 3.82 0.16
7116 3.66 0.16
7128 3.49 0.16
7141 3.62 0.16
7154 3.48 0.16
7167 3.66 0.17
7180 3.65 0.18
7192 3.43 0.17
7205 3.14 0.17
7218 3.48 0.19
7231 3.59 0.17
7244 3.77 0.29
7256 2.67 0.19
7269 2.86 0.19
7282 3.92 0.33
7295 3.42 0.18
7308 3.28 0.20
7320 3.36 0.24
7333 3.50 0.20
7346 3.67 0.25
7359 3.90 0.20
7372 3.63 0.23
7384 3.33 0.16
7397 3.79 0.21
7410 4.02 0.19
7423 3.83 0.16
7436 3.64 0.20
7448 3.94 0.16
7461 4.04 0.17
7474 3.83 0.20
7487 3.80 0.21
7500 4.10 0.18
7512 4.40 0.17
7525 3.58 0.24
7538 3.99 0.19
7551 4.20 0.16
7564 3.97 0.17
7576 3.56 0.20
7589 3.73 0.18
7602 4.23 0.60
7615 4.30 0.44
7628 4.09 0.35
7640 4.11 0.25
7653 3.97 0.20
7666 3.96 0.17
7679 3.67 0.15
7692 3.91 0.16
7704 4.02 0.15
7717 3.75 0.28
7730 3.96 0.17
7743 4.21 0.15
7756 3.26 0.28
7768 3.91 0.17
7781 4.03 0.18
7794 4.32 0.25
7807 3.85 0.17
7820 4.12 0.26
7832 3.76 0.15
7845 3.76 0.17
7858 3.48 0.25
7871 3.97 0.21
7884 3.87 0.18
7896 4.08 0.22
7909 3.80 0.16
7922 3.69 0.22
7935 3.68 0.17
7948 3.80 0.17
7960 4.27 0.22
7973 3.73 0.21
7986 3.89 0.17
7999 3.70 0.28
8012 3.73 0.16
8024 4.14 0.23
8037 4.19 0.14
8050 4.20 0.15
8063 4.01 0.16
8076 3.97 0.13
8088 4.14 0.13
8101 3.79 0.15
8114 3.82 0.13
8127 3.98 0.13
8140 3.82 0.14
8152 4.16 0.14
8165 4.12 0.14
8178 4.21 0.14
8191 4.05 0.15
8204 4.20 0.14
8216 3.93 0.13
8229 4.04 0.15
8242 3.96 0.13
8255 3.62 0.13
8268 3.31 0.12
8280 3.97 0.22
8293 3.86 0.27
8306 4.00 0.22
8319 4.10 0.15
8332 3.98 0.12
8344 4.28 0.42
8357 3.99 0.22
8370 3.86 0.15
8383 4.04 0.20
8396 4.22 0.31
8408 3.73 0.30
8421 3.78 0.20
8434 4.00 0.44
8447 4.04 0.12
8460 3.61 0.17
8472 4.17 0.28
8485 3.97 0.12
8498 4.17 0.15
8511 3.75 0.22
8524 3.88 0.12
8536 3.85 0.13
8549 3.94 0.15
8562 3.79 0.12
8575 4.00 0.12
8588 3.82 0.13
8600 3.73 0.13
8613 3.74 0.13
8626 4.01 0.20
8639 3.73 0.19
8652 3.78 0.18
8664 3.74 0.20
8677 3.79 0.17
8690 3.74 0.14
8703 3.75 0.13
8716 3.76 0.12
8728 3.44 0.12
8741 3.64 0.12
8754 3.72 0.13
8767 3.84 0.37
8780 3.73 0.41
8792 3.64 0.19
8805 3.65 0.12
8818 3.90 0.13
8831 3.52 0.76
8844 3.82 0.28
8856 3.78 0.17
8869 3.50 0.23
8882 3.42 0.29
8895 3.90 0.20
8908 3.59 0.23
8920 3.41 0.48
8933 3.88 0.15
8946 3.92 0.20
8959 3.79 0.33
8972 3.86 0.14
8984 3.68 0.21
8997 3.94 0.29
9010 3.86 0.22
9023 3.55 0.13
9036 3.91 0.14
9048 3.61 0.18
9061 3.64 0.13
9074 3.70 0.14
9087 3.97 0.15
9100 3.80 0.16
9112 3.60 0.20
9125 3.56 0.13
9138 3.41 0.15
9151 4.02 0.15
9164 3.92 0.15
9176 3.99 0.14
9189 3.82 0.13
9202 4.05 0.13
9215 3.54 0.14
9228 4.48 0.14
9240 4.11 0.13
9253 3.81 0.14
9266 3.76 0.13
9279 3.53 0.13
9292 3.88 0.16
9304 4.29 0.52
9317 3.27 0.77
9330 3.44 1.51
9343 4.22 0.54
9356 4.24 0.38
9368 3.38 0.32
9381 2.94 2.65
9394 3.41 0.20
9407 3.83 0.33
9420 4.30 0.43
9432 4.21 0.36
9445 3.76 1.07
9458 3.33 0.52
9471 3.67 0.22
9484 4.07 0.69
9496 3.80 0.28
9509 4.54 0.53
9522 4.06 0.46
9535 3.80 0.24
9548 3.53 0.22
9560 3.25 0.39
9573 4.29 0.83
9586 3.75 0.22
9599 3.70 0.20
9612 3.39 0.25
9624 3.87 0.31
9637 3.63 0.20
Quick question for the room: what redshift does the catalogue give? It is 0.40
